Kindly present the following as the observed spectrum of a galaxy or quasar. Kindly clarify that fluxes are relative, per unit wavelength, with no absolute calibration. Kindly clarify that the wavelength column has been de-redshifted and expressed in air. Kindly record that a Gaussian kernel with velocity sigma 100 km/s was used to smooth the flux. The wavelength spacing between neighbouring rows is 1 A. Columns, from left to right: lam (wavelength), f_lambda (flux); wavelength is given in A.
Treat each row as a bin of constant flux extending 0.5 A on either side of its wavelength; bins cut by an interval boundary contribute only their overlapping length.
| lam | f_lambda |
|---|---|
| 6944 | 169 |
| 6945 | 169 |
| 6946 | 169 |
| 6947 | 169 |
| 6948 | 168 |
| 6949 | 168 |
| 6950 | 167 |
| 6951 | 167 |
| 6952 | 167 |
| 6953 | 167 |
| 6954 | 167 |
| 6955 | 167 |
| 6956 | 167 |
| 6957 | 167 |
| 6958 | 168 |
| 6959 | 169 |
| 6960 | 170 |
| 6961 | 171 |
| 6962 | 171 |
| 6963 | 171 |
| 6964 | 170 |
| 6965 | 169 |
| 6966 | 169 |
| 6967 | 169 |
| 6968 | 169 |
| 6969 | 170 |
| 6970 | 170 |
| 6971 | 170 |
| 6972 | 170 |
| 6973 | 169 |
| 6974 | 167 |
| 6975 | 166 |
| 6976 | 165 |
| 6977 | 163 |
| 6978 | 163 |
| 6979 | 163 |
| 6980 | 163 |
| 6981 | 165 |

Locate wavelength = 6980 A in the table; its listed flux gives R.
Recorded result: 163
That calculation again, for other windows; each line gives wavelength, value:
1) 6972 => 170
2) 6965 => 169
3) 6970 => 170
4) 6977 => 163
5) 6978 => 163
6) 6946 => 169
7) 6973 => 169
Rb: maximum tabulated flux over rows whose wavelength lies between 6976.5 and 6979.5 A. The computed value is 163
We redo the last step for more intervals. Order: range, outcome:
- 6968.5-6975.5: 170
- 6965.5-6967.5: 169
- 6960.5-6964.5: 171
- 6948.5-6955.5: 168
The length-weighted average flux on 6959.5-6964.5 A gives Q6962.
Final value 171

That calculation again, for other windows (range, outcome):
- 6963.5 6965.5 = 170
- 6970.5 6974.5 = 169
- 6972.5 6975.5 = 167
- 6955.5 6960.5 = 168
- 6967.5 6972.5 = 170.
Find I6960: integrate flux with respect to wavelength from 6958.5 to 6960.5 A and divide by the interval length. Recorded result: 170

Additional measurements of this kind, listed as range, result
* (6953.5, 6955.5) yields 167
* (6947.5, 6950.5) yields 168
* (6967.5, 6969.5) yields 170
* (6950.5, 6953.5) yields 167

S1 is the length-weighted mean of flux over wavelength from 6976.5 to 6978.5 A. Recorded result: 163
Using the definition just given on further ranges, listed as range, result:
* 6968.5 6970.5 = 170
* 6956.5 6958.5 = 168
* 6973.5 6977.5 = 165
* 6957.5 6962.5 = 170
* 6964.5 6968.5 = 169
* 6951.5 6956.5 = 167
